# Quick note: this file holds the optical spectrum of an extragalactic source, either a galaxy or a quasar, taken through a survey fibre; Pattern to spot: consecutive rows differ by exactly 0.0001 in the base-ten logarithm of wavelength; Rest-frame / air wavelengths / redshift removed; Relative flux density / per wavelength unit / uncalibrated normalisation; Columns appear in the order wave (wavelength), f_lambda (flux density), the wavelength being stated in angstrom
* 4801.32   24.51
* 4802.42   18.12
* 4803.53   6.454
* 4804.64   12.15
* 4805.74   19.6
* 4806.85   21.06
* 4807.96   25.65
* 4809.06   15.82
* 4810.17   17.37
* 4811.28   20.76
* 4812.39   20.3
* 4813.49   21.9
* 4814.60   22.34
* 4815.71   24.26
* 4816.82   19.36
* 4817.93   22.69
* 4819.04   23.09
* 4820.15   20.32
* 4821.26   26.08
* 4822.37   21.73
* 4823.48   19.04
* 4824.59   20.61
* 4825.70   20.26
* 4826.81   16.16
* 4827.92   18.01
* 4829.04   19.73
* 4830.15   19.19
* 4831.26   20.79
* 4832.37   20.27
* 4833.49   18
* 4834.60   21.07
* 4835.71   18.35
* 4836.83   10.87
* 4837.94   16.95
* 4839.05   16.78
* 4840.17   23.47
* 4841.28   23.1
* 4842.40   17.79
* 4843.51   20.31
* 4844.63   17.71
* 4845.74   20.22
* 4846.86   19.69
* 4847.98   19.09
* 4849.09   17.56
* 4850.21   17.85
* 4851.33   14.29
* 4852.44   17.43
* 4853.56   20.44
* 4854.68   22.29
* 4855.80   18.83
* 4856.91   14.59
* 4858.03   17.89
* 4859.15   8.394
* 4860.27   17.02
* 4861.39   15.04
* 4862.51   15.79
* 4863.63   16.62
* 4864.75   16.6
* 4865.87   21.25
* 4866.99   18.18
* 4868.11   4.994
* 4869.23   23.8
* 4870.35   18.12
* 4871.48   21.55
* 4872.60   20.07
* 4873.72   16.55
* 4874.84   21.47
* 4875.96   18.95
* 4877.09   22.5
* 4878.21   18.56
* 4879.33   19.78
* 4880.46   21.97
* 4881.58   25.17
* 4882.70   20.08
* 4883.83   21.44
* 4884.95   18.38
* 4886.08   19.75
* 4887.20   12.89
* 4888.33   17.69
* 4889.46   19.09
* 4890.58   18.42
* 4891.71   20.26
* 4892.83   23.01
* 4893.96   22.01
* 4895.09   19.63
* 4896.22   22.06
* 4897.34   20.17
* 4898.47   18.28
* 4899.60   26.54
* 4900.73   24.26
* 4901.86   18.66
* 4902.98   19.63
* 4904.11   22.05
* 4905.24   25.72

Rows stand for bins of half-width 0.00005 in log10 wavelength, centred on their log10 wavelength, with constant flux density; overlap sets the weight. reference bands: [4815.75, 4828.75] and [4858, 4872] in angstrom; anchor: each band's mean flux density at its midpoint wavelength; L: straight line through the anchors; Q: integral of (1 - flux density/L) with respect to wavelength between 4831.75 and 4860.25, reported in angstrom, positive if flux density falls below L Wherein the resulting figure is 0.4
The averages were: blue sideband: 20.8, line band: 18.1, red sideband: 16.5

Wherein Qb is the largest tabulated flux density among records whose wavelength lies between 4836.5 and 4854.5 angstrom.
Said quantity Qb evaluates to 23.47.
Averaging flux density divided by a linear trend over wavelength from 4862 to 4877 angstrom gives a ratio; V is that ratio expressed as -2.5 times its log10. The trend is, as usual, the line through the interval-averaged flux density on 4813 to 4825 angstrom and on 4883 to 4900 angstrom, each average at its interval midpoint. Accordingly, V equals 0.13 mag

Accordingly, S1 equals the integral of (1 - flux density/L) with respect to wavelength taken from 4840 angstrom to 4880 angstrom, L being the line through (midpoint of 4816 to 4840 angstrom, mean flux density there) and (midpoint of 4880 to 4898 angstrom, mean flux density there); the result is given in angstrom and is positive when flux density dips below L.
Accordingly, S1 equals 3.3 angstrom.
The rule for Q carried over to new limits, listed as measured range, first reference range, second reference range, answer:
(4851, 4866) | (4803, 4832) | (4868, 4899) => 2.2 angstrom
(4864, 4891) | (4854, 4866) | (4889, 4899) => -0.7 angstrom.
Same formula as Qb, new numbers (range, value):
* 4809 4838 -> 26.08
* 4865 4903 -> 26.54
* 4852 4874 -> 23.8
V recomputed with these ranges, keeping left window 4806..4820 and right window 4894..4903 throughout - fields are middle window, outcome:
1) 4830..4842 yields 0.12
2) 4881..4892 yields 0.11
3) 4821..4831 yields 0.07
